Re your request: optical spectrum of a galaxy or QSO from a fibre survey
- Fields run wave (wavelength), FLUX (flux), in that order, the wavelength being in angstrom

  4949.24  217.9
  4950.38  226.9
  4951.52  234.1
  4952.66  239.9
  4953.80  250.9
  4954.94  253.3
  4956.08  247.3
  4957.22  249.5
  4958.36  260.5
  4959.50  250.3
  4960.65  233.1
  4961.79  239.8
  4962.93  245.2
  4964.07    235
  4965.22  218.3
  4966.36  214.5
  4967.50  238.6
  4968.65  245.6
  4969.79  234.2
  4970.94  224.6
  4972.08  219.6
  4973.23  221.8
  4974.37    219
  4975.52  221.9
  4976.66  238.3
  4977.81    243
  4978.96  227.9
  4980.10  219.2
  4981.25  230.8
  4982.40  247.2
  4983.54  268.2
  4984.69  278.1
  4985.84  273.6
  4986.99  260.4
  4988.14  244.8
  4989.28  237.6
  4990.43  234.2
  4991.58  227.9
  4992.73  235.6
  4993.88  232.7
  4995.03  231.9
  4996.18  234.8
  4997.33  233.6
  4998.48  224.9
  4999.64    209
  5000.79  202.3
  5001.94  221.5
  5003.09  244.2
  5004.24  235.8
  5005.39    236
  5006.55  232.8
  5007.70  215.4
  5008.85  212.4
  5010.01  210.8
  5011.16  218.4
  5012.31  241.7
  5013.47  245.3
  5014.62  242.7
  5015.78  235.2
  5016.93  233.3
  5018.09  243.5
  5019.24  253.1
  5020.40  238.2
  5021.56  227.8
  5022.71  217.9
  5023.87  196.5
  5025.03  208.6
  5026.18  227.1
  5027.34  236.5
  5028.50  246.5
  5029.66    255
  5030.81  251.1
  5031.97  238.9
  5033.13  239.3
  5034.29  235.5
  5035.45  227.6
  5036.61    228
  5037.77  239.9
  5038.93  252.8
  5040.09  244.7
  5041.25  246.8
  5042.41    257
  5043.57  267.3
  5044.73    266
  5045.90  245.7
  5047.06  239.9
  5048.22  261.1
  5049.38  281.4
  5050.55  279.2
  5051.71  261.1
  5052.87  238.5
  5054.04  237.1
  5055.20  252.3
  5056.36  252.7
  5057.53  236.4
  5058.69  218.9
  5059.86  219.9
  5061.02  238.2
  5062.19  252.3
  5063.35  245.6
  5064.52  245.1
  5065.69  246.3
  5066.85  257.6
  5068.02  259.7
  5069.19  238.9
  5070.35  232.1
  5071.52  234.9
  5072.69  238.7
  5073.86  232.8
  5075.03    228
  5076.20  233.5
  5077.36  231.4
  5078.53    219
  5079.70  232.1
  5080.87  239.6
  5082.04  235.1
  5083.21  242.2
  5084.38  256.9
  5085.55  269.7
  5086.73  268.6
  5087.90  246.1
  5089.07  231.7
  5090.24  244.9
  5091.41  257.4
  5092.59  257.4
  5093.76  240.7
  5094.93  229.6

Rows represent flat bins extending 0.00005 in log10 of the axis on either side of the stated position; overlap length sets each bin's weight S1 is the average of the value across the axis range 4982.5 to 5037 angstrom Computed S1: 235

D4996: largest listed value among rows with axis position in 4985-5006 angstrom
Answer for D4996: 273.6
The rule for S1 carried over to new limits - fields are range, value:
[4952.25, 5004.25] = 237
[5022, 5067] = 243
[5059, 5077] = 240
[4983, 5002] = 239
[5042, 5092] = 246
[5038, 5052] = 258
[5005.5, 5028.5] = 229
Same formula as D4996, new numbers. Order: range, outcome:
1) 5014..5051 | 281.4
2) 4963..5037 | 278.1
